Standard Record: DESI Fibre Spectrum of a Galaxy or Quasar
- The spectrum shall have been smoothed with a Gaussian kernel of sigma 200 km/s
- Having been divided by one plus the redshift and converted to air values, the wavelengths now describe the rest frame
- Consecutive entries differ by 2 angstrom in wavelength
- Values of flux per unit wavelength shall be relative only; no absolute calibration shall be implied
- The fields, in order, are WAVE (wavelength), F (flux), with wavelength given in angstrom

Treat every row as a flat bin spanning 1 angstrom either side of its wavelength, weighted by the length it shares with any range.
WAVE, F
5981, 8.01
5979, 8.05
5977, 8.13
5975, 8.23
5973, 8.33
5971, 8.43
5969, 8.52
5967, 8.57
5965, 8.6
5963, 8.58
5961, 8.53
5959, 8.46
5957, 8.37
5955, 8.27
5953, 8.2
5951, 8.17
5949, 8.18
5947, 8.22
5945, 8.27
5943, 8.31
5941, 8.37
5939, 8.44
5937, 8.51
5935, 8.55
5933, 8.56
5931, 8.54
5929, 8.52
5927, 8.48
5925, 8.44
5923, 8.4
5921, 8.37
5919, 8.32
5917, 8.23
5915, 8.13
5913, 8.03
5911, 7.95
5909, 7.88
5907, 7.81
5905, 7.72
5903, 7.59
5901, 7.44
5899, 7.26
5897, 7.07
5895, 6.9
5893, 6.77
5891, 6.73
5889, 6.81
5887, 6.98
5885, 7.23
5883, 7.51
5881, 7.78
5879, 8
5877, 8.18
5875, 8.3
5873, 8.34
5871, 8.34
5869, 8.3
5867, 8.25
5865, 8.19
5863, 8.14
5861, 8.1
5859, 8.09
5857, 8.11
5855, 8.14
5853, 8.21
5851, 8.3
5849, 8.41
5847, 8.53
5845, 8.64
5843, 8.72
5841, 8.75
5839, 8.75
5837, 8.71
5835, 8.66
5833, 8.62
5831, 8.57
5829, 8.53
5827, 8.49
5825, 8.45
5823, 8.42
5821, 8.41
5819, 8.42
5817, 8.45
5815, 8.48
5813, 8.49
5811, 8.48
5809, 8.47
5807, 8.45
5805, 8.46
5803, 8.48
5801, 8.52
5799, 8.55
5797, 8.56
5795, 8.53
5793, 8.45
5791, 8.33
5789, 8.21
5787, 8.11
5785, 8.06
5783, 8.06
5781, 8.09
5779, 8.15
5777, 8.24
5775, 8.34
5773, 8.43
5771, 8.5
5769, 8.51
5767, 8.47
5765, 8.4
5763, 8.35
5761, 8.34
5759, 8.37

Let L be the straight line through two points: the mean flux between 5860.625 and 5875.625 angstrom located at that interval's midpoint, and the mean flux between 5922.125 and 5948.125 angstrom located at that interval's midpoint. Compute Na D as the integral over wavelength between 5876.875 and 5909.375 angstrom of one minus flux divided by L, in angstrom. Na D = 3.7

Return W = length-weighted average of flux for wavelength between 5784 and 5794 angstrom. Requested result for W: 8.23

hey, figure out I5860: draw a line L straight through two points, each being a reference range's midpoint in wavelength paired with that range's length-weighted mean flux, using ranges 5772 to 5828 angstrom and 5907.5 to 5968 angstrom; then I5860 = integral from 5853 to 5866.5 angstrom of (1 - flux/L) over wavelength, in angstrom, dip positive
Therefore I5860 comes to 0.4 angstrom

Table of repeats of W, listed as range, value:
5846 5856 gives 8.32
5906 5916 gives 7.96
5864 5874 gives 8.28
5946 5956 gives 8.21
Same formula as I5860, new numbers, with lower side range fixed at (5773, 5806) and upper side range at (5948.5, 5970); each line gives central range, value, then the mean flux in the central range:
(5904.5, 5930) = 0.6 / 8.18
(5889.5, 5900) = 1.8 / 6.94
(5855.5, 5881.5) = 0.6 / 8.17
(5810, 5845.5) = -0.9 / 8.56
